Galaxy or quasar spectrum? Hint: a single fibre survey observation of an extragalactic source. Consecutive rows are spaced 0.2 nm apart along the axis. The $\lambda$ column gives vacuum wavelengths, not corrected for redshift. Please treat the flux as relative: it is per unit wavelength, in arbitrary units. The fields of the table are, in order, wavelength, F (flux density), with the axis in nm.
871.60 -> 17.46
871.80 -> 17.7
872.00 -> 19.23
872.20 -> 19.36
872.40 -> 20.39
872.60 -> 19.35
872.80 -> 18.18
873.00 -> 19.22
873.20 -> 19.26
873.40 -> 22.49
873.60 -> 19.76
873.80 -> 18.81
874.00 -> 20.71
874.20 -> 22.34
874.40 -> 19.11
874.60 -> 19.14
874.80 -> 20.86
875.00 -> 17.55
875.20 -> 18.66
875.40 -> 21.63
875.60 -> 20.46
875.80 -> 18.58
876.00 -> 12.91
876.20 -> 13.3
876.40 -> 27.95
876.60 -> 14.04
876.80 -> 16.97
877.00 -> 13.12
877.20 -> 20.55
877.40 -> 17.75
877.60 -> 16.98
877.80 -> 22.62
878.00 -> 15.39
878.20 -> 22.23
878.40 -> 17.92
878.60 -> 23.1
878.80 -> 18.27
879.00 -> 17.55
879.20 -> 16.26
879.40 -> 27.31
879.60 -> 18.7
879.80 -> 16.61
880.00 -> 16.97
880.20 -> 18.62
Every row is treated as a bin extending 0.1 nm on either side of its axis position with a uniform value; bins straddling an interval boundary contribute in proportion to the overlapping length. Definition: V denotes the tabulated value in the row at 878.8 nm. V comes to 18.27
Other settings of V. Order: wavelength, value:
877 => 13.12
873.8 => 18.81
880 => 16.97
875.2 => 18.66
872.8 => 18.18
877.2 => 20.55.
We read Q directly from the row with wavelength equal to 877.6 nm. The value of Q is 16.98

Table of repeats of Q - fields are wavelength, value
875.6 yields 20.46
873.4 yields 22.49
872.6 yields 19.35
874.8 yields 20.86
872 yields 19.23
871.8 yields 17.7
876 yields 12.91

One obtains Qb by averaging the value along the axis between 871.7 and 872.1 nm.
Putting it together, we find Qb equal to 18.5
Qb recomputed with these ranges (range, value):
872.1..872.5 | 19.9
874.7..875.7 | 19.8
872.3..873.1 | 19.3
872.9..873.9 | 19.9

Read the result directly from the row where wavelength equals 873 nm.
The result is 19.22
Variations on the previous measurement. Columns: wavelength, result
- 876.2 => 13.3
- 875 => 17.55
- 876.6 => 14.04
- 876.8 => 16.97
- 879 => 17.55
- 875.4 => 21.63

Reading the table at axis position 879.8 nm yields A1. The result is 16.61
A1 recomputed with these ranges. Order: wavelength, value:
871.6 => 17.46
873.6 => 19.76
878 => 15.39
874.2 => 22.34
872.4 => 20.39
